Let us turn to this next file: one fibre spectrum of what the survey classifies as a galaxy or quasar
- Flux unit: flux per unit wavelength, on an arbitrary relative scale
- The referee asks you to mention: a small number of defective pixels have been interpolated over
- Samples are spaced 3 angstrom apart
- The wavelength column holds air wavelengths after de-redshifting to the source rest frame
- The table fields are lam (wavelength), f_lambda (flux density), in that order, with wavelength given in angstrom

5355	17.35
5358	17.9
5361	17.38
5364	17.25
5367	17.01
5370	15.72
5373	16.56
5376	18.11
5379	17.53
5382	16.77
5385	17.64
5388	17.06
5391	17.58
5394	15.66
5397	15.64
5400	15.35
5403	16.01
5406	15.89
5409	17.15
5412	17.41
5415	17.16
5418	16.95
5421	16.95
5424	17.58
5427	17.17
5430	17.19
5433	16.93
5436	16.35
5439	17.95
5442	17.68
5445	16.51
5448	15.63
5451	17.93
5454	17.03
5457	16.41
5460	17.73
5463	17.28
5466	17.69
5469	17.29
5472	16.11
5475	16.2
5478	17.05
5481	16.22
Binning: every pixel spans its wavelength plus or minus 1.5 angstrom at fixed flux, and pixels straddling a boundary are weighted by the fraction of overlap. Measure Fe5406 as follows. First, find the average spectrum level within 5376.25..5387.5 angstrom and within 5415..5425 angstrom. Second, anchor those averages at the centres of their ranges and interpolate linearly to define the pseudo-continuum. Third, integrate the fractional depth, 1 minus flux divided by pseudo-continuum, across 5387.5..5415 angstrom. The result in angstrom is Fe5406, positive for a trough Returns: 1.3 angstrom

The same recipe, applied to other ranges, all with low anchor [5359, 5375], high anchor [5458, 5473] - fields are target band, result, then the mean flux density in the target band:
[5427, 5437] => 0.1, 16.9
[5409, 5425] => -0.1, 17.2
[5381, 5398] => 0.2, 16.8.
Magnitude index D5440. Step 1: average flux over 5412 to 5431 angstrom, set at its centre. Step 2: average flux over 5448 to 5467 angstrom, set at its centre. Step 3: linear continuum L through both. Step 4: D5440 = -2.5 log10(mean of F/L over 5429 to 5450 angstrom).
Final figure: 0.02 mag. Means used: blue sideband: 17.2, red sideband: 17.2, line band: 16.9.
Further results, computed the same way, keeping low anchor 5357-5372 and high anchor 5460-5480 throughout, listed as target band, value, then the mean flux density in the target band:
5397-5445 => 0.008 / 16.9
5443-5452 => 0.020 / 16.7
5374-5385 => -0.028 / 17.5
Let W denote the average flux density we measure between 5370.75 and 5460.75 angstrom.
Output 16.9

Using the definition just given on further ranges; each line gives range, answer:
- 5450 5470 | 17.3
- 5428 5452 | 17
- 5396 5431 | 16.7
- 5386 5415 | 16.5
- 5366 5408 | 16.6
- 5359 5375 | 16.9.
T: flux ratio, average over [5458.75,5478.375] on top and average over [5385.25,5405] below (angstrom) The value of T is 1.0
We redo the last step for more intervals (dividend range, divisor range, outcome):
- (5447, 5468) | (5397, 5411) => 1.06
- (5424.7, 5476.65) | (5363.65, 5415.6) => 1.02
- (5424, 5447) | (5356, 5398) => 1.01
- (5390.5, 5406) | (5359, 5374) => 0.95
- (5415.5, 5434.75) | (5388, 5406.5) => 1.06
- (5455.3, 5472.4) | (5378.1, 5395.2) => 1.01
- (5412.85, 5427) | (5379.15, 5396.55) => 1.02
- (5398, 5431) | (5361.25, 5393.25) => 0.98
